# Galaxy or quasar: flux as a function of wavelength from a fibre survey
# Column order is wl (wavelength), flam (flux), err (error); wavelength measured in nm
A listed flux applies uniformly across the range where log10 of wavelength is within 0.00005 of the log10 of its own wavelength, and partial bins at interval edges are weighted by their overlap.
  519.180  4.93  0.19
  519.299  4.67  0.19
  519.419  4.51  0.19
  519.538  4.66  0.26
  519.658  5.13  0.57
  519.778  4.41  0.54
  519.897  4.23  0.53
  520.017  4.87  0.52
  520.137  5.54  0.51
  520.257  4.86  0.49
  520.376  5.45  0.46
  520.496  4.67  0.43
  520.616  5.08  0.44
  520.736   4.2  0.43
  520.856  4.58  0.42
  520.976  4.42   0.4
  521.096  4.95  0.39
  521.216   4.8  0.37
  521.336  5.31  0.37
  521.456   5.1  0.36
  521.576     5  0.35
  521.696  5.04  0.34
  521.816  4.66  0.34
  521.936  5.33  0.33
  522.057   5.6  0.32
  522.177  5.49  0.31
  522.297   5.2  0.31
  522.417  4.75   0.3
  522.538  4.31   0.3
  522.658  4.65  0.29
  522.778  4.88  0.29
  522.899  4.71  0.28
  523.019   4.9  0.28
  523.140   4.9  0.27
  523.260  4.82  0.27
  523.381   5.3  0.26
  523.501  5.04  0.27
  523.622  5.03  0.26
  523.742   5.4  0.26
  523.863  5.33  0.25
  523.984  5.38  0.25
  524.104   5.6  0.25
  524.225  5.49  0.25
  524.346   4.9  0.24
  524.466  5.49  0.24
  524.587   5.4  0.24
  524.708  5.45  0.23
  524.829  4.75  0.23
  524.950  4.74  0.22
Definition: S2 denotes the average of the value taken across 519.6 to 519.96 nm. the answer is 4.59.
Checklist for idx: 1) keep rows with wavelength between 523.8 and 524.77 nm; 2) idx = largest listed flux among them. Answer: 5.6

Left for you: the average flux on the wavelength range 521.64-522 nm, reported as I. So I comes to 5.01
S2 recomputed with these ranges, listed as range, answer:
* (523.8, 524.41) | 5.34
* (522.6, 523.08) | 4.78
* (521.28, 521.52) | 5.2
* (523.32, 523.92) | 5.22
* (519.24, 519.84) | 4.68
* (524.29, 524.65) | 5.27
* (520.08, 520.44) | 5.28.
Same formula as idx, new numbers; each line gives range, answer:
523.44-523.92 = 5.4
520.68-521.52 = 5.31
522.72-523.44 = 5.3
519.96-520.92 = 5.54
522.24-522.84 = 5.2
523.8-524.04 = 5.38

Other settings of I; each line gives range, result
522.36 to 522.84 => 4.64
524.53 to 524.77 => 5.41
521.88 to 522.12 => 5.45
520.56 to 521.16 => 4.64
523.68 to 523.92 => 5.37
